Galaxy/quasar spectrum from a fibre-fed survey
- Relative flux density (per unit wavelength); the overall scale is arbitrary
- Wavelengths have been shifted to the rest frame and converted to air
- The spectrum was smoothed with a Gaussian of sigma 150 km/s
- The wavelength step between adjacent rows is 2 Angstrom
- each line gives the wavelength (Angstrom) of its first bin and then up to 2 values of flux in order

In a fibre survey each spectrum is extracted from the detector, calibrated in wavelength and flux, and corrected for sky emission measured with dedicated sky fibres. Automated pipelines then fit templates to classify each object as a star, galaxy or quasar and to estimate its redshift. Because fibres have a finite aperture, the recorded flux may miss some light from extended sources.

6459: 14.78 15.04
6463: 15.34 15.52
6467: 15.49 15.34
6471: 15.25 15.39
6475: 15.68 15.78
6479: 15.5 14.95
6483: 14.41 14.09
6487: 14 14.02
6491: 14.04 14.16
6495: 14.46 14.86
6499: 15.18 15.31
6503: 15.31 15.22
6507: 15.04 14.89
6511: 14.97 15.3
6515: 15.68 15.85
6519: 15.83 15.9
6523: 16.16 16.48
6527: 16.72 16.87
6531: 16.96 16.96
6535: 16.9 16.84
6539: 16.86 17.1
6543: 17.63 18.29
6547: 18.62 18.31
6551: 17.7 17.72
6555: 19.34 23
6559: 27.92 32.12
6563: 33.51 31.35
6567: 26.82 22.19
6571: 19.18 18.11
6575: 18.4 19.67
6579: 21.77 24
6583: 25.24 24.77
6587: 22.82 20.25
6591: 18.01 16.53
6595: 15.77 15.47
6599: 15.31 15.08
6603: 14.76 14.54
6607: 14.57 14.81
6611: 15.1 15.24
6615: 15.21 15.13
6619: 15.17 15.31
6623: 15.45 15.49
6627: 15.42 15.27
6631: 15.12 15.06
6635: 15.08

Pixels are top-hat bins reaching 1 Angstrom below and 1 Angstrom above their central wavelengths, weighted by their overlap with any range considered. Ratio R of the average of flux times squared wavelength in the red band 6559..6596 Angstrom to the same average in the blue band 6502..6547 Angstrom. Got 1.4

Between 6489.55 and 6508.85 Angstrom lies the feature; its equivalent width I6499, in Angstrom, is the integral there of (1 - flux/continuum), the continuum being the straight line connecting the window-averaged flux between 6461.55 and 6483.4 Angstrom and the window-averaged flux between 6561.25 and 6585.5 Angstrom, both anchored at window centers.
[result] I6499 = 3.1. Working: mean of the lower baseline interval 15.4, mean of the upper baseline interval 24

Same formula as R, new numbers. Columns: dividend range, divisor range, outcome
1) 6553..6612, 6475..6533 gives 1.38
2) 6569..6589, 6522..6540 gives 1.30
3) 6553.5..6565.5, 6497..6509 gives 1.83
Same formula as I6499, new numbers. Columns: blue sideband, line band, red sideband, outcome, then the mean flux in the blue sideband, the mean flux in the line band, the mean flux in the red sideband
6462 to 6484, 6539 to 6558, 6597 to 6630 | -4.1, 15.3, 18.5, 15.1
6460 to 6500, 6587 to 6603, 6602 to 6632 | -1.9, 14.9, 16.9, 15.1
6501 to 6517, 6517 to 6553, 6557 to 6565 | 8.6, 15.2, 17.1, 30.2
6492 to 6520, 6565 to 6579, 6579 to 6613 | -3.5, 15.1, 21.6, 18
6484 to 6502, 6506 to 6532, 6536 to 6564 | 2.3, 14.5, 15.9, 21.1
